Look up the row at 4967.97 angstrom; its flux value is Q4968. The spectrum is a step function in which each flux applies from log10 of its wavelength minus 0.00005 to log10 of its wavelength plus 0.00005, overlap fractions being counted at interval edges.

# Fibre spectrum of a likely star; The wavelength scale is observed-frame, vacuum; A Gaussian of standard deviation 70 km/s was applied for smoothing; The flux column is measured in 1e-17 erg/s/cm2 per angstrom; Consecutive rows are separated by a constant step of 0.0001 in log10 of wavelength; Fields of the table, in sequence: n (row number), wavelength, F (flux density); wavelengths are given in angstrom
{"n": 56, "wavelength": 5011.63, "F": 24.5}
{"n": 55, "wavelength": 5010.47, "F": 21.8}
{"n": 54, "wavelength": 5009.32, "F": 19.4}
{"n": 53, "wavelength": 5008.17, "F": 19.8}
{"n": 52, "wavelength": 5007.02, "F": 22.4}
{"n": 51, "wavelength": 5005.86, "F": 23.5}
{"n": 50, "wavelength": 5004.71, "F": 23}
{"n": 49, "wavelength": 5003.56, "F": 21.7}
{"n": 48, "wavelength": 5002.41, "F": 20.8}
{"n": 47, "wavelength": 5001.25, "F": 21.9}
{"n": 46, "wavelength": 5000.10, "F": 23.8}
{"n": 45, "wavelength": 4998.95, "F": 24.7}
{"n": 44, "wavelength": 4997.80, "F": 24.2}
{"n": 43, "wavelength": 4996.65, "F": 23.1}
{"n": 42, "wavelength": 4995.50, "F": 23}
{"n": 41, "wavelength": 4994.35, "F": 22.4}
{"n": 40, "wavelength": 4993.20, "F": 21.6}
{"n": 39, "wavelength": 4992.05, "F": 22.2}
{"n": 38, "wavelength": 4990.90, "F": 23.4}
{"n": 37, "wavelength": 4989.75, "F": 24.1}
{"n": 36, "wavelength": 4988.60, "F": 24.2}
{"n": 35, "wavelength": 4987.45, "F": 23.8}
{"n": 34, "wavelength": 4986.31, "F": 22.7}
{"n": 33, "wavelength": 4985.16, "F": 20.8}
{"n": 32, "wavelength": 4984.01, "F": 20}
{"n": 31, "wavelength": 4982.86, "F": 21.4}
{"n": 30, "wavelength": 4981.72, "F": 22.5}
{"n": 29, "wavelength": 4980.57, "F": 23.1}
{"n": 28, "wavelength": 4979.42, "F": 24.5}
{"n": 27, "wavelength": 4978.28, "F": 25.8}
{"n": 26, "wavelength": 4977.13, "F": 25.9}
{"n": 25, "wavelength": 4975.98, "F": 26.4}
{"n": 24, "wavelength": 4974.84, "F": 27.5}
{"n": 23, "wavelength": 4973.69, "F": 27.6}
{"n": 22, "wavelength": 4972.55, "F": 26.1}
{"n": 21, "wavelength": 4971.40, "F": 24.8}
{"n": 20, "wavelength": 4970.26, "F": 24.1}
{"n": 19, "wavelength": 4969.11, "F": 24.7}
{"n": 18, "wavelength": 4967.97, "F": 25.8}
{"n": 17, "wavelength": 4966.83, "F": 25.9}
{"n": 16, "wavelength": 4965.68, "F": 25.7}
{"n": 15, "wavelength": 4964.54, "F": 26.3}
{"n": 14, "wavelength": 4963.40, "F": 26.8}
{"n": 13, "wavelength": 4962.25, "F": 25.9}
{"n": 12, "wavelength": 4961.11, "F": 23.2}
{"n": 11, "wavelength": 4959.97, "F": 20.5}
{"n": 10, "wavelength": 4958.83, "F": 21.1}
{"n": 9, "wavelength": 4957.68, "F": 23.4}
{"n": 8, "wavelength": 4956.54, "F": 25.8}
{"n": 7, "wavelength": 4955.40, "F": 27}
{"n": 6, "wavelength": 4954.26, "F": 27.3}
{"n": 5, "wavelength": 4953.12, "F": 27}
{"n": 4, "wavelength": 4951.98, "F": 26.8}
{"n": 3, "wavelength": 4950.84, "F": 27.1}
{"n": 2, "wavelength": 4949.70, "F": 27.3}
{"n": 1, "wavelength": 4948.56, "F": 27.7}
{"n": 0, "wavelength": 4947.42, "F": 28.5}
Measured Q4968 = 25.8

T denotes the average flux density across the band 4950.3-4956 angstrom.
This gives 27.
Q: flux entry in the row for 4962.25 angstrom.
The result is 25.9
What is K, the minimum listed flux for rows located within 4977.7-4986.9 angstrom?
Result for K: 20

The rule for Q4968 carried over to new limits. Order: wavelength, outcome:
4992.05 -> 22.2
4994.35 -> 22.4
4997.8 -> 24.2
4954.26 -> 27.3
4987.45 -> 23.8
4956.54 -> 25.8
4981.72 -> 22.5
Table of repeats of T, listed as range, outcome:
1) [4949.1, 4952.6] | 27.1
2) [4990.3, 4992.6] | 22.8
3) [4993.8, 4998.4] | 23.2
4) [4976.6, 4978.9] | 25.8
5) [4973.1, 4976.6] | 27.2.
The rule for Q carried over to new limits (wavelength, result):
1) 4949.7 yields 27.3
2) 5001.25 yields 21.9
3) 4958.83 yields 21.1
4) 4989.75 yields 24.1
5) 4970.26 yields 24.1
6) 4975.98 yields 26.4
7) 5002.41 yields 20.8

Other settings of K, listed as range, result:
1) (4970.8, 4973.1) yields 24.8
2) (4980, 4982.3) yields 22.5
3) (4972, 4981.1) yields 23.1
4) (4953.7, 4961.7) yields 20.5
